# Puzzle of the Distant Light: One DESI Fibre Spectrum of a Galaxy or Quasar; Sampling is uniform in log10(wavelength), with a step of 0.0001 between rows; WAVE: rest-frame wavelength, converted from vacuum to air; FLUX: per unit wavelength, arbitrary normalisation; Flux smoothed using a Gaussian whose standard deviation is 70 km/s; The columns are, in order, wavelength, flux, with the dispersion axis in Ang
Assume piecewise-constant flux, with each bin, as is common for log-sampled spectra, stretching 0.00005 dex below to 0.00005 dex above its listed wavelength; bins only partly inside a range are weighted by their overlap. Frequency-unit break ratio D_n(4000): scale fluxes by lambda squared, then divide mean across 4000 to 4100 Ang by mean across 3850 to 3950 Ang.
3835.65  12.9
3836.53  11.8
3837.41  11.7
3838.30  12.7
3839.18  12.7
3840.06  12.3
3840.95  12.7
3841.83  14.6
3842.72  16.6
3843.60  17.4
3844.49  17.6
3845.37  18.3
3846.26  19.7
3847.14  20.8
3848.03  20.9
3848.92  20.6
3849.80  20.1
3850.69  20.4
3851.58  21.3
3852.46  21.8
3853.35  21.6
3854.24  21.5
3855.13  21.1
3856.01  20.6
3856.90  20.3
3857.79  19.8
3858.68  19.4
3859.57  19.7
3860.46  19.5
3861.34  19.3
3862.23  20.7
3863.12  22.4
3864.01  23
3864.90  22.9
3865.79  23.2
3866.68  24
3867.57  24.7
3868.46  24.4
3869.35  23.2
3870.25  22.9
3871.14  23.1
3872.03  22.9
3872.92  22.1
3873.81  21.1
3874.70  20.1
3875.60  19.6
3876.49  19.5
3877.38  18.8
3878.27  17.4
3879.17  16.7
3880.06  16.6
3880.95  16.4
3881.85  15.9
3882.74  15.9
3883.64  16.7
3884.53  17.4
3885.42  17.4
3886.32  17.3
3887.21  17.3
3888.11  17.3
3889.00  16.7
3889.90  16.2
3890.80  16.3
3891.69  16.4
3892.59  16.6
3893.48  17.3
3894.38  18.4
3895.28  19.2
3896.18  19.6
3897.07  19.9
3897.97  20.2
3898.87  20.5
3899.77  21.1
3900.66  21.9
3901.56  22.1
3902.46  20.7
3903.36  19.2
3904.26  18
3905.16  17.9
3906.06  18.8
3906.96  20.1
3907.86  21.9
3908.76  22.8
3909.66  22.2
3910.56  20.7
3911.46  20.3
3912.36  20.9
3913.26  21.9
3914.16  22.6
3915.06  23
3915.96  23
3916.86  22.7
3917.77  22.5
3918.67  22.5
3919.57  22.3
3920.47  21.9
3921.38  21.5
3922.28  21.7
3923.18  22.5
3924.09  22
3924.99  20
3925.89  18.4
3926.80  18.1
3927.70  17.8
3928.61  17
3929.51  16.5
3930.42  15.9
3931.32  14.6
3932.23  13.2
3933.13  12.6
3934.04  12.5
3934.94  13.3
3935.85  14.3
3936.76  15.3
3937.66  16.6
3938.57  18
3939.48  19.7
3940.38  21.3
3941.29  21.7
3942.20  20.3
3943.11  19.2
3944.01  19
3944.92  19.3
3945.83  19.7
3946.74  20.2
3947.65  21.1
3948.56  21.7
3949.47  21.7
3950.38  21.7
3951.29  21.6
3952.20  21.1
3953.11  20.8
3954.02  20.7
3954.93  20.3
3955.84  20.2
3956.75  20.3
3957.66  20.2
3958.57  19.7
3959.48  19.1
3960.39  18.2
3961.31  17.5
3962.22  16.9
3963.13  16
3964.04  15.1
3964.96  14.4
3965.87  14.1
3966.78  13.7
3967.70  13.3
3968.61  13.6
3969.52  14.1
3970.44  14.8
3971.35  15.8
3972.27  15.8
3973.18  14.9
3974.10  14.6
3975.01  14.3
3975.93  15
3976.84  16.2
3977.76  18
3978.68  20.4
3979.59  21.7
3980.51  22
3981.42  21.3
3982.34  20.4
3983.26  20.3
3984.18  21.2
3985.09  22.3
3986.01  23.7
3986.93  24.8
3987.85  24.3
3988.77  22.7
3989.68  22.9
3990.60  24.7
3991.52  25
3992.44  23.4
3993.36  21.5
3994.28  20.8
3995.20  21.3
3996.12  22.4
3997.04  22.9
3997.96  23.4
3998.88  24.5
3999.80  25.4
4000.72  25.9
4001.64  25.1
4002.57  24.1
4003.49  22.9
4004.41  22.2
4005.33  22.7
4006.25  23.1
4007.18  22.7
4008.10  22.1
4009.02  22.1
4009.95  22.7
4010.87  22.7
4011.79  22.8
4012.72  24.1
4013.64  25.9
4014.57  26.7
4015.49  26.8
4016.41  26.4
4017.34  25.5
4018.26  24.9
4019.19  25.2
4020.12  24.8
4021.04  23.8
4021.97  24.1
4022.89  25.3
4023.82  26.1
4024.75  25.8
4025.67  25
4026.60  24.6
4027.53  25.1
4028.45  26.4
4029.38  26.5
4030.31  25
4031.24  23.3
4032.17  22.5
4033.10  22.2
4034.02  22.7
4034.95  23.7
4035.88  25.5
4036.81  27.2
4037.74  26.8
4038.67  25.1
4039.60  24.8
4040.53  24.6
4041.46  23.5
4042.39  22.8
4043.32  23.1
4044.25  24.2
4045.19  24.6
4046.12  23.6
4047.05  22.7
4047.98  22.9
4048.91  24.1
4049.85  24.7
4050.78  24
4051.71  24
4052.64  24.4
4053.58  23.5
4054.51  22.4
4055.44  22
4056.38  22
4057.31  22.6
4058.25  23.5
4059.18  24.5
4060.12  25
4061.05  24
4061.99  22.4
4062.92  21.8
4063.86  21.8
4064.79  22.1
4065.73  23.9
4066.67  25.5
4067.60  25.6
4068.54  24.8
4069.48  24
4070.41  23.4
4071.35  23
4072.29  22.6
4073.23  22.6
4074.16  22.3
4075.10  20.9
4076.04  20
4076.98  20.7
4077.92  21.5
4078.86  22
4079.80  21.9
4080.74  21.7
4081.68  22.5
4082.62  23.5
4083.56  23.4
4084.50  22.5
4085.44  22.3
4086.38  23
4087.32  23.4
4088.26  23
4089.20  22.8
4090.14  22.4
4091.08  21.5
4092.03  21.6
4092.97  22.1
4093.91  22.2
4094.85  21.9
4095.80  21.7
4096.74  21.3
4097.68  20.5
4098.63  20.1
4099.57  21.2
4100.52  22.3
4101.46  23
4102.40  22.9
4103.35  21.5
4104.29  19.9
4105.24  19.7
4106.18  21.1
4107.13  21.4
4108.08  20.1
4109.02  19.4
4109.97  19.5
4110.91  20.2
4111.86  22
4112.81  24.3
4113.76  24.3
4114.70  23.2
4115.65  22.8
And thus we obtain 1.29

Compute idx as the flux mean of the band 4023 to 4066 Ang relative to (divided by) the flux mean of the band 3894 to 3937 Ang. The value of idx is 1.2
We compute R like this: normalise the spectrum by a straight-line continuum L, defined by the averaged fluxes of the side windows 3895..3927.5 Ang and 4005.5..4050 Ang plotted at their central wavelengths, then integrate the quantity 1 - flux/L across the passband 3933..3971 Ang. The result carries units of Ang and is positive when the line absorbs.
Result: 7.1 Ang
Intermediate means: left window 20.9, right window 24.4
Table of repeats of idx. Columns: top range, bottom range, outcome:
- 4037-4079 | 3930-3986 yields 1.30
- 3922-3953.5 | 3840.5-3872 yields 0.90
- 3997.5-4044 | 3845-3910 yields 1.23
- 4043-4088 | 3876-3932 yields 1.20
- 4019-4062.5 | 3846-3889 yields 1.20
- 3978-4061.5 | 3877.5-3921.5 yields 1.22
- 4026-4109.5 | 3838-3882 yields 1.16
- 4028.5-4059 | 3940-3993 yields 1.24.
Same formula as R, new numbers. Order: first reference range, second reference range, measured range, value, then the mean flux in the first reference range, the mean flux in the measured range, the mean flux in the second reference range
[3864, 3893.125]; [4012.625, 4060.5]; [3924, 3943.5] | 3.7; 19.3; 17.1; 24.4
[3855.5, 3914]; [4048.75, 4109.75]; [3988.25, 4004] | -1.6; 19.8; 23.5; 22.4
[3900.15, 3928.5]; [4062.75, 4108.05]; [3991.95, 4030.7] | -4.4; 21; 24.2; 22.2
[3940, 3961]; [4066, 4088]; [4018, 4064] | -4.3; 20.4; 24.1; 22.8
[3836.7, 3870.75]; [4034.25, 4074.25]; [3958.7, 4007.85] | 5.2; 19.6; 20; 23.8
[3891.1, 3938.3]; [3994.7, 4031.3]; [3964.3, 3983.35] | 5.0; 19.3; 16.5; 24.3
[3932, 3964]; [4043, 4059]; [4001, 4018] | -1.9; 18.7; 24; 23.4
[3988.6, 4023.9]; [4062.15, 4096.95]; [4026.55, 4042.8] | -0.9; 23.9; 24.6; 22.5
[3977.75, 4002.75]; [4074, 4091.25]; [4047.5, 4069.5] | -1.2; 22.8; 23.5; 22.2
